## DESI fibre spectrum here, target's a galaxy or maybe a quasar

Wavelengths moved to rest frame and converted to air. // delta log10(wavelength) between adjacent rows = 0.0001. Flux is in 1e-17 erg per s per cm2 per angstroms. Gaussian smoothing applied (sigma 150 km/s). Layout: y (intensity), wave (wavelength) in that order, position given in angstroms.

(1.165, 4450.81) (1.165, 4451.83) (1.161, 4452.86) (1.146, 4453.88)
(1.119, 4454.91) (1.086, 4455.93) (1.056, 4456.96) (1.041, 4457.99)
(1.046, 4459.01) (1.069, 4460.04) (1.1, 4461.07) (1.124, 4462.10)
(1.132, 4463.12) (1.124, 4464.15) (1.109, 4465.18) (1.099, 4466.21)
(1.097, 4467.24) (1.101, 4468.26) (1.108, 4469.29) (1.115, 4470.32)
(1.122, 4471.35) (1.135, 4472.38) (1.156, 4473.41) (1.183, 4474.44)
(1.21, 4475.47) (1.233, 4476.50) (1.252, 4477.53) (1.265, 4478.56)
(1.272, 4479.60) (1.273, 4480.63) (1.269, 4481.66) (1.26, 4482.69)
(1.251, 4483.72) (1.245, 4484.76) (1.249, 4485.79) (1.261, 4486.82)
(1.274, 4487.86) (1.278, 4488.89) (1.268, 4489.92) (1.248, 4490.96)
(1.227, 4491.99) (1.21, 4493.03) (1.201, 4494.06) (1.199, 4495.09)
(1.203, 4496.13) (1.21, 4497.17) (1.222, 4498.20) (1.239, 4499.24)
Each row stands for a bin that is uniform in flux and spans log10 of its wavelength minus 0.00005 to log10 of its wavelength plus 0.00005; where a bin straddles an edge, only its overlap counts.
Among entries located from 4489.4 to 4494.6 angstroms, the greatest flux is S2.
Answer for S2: 1.268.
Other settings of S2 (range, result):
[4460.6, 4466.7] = 1.132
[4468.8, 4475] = 1.183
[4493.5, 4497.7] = 1.21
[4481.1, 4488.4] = 1.274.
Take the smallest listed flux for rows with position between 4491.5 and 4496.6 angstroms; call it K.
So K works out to 1.199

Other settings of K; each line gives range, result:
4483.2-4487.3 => 1.245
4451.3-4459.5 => 1.041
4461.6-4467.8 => 1.097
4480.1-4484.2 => 1.251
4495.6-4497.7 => 1.203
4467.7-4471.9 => 1.101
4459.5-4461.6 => 1.069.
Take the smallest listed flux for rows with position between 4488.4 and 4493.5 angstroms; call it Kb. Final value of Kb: 1.21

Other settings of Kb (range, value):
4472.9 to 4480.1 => 1.156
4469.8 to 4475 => 1.115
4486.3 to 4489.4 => 1.261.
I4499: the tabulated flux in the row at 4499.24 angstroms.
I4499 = 1.239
